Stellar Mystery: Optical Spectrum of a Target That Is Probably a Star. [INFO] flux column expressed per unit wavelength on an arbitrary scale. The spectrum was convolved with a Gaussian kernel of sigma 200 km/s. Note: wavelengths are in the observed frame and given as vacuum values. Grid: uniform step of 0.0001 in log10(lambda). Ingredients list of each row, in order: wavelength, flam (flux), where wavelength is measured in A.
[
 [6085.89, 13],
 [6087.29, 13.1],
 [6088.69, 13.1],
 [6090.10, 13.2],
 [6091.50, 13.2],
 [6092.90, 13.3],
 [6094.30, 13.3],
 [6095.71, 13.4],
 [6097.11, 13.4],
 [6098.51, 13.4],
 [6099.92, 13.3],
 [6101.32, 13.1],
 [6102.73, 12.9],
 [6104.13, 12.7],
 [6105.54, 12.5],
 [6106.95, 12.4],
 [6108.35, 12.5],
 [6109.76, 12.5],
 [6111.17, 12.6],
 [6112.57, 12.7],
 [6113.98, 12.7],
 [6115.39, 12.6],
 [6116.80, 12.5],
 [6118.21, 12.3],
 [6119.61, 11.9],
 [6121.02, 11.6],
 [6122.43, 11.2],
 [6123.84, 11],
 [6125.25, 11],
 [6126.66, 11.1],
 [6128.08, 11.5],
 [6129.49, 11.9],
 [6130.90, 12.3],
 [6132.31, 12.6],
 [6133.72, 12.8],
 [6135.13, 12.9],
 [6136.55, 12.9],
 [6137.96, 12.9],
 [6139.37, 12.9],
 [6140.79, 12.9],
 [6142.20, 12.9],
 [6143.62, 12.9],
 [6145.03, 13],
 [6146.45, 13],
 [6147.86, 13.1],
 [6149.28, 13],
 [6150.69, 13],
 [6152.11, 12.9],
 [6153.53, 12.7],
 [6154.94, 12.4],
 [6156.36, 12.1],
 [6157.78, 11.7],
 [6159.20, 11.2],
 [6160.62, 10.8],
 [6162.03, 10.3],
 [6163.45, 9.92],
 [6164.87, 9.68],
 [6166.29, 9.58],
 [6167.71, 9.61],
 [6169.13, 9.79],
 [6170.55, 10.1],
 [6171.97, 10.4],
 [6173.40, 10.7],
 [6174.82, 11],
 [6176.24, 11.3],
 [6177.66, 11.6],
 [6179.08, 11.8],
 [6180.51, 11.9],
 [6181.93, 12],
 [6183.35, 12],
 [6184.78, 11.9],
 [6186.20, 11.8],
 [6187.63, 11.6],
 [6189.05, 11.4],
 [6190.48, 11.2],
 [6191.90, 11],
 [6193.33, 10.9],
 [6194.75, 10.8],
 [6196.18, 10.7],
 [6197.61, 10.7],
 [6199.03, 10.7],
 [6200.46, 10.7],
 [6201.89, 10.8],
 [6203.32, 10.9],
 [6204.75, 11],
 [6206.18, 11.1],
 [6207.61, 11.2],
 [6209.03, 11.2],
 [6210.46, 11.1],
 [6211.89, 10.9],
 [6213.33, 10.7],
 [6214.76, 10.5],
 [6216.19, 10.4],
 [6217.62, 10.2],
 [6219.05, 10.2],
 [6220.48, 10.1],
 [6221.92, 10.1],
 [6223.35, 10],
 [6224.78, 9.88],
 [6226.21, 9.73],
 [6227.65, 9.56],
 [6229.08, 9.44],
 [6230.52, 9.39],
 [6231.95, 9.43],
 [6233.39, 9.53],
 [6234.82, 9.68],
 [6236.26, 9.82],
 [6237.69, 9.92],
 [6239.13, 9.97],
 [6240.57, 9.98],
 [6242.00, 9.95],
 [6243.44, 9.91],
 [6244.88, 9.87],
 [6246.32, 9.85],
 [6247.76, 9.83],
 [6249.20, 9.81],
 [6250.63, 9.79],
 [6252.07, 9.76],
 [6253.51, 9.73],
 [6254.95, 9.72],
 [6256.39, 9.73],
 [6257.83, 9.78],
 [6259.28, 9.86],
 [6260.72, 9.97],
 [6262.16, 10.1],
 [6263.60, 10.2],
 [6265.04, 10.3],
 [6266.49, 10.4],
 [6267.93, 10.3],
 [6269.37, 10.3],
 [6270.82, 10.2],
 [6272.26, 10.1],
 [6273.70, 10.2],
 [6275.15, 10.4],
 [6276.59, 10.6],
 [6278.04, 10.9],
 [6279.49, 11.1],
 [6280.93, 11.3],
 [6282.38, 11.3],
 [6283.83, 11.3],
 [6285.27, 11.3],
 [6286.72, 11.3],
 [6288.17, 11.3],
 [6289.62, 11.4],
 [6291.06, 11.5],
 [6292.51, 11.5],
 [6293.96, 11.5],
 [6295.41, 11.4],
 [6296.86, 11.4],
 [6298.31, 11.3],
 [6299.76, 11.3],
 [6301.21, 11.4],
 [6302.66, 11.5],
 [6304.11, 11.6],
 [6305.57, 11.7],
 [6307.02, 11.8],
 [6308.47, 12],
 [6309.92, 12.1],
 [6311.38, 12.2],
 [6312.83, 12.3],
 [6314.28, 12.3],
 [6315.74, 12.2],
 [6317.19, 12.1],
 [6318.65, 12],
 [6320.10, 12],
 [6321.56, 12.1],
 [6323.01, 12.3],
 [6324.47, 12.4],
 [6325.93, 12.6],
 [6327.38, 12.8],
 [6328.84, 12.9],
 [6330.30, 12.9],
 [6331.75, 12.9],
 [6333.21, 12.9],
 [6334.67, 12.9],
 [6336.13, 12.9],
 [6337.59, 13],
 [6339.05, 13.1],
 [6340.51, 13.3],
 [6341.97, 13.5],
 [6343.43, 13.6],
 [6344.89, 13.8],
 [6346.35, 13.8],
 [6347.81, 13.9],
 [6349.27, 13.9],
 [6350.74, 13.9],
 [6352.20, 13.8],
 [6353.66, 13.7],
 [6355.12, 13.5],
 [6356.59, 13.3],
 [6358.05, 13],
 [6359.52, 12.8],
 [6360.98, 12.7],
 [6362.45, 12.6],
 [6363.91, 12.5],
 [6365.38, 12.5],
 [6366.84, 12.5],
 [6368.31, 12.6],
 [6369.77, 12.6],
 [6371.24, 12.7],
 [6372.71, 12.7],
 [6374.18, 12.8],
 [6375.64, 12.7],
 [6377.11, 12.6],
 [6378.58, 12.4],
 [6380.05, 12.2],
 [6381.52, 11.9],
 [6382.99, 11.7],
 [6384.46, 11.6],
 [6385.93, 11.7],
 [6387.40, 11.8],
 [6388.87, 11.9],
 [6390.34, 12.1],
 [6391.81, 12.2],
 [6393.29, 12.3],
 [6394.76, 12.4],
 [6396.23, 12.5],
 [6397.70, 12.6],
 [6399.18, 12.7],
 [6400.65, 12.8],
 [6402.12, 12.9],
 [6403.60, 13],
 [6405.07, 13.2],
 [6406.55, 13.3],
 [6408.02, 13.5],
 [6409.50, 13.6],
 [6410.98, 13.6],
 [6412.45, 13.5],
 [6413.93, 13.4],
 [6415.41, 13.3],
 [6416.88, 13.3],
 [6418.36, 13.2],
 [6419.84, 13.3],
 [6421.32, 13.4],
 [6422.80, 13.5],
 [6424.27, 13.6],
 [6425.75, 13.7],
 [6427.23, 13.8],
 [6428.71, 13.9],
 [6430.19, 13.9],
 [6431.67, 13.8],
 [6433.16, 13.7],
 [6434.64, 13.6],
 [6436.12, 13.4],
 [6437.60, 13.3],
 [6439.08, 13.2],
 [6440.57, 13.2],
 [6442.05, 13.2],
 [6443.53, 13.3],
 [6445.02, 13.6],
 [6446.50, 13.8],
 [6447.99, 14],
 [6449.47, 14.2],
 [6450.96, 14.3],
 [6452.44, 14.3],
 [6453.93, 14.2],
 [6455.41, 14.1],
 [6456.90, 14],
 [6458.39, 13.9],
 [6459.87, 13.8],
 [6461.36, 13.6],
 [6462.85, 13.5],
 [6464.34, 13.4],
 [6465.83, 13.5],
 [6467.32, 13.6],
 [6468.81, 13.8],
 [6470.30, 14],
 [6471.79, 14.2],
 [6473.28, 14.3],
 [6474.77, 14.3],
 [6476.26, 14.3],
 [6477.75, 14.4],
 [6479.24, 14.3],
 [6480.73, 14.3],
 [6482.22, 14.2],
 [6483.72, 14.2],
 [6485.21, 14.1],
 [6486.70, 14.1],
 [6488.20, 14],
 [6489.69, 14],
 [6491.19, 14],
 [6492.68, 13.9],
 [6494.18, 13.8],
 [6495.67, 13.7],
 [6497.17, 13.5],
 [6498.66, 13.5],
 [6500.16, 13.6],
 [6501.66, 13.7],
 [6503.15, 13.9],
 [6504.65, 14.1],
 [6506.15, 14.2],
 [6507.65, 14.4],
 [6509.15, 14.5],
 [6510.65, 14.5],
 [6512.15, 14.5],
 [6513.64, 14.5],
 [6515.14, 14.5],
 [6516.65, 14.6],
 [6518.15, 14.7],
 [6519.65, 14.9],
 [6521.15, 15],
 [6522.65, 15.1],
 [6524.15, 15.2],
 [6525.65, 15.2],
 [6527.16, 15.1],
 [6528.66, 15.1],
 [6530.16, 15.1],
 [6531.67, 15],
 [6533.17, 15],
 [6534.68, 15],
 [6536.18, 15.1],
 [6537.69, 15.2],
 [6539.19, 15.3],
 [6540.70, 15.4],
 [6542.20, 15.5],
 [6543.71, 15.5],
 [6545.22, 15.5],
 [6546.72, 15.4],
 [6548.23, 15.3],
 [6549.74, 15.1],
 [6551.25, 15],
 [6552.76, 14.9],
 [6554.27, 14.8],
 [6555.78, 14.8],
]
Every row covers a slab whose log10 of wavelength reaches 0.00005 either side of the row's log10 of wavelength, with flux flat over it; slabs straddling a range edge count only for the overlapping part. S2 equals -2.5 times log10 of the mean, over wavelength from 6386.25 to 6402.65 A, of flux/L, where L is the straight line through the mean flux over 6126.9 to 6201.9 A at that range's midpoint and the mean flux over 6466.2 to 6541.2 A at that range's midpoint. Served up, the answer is 0.10 mag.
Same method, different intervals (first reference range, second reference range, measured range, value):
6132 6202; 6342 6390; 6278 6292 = 0.09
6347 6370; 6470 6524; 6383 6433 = 0.04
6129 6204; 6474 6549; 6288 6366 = 0.04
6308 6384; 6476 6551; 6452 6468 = 0.02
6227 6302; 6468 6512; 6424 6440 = -0.04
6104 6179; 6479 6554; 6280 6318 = 0.12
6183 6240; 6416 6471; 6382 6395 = 0.09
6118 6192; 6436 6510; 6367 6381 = 0.05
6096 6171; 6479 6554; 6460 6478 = 0.03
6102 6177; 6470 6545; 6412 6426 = 0.04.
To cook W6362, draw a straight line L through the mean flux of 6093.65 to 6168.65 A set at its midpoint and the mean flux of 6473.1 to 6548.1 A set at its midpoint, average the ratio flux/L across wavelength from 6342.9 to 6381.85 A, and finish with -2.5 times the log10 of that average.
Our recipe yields 0.05 mag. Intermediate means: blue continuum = 12.2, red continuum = 14.6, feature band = 13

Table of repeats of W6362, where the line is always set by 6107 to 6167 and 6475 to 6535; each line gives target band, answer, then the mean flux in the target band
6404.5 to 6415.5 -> 0.03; 13.4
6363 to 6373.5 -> 0.08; 12.6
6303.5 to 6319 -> 0.10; 12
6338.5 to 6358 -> -0.02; 13.6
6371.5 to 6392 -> 0.12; 12.2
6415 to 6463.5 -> 0.02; 13.7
